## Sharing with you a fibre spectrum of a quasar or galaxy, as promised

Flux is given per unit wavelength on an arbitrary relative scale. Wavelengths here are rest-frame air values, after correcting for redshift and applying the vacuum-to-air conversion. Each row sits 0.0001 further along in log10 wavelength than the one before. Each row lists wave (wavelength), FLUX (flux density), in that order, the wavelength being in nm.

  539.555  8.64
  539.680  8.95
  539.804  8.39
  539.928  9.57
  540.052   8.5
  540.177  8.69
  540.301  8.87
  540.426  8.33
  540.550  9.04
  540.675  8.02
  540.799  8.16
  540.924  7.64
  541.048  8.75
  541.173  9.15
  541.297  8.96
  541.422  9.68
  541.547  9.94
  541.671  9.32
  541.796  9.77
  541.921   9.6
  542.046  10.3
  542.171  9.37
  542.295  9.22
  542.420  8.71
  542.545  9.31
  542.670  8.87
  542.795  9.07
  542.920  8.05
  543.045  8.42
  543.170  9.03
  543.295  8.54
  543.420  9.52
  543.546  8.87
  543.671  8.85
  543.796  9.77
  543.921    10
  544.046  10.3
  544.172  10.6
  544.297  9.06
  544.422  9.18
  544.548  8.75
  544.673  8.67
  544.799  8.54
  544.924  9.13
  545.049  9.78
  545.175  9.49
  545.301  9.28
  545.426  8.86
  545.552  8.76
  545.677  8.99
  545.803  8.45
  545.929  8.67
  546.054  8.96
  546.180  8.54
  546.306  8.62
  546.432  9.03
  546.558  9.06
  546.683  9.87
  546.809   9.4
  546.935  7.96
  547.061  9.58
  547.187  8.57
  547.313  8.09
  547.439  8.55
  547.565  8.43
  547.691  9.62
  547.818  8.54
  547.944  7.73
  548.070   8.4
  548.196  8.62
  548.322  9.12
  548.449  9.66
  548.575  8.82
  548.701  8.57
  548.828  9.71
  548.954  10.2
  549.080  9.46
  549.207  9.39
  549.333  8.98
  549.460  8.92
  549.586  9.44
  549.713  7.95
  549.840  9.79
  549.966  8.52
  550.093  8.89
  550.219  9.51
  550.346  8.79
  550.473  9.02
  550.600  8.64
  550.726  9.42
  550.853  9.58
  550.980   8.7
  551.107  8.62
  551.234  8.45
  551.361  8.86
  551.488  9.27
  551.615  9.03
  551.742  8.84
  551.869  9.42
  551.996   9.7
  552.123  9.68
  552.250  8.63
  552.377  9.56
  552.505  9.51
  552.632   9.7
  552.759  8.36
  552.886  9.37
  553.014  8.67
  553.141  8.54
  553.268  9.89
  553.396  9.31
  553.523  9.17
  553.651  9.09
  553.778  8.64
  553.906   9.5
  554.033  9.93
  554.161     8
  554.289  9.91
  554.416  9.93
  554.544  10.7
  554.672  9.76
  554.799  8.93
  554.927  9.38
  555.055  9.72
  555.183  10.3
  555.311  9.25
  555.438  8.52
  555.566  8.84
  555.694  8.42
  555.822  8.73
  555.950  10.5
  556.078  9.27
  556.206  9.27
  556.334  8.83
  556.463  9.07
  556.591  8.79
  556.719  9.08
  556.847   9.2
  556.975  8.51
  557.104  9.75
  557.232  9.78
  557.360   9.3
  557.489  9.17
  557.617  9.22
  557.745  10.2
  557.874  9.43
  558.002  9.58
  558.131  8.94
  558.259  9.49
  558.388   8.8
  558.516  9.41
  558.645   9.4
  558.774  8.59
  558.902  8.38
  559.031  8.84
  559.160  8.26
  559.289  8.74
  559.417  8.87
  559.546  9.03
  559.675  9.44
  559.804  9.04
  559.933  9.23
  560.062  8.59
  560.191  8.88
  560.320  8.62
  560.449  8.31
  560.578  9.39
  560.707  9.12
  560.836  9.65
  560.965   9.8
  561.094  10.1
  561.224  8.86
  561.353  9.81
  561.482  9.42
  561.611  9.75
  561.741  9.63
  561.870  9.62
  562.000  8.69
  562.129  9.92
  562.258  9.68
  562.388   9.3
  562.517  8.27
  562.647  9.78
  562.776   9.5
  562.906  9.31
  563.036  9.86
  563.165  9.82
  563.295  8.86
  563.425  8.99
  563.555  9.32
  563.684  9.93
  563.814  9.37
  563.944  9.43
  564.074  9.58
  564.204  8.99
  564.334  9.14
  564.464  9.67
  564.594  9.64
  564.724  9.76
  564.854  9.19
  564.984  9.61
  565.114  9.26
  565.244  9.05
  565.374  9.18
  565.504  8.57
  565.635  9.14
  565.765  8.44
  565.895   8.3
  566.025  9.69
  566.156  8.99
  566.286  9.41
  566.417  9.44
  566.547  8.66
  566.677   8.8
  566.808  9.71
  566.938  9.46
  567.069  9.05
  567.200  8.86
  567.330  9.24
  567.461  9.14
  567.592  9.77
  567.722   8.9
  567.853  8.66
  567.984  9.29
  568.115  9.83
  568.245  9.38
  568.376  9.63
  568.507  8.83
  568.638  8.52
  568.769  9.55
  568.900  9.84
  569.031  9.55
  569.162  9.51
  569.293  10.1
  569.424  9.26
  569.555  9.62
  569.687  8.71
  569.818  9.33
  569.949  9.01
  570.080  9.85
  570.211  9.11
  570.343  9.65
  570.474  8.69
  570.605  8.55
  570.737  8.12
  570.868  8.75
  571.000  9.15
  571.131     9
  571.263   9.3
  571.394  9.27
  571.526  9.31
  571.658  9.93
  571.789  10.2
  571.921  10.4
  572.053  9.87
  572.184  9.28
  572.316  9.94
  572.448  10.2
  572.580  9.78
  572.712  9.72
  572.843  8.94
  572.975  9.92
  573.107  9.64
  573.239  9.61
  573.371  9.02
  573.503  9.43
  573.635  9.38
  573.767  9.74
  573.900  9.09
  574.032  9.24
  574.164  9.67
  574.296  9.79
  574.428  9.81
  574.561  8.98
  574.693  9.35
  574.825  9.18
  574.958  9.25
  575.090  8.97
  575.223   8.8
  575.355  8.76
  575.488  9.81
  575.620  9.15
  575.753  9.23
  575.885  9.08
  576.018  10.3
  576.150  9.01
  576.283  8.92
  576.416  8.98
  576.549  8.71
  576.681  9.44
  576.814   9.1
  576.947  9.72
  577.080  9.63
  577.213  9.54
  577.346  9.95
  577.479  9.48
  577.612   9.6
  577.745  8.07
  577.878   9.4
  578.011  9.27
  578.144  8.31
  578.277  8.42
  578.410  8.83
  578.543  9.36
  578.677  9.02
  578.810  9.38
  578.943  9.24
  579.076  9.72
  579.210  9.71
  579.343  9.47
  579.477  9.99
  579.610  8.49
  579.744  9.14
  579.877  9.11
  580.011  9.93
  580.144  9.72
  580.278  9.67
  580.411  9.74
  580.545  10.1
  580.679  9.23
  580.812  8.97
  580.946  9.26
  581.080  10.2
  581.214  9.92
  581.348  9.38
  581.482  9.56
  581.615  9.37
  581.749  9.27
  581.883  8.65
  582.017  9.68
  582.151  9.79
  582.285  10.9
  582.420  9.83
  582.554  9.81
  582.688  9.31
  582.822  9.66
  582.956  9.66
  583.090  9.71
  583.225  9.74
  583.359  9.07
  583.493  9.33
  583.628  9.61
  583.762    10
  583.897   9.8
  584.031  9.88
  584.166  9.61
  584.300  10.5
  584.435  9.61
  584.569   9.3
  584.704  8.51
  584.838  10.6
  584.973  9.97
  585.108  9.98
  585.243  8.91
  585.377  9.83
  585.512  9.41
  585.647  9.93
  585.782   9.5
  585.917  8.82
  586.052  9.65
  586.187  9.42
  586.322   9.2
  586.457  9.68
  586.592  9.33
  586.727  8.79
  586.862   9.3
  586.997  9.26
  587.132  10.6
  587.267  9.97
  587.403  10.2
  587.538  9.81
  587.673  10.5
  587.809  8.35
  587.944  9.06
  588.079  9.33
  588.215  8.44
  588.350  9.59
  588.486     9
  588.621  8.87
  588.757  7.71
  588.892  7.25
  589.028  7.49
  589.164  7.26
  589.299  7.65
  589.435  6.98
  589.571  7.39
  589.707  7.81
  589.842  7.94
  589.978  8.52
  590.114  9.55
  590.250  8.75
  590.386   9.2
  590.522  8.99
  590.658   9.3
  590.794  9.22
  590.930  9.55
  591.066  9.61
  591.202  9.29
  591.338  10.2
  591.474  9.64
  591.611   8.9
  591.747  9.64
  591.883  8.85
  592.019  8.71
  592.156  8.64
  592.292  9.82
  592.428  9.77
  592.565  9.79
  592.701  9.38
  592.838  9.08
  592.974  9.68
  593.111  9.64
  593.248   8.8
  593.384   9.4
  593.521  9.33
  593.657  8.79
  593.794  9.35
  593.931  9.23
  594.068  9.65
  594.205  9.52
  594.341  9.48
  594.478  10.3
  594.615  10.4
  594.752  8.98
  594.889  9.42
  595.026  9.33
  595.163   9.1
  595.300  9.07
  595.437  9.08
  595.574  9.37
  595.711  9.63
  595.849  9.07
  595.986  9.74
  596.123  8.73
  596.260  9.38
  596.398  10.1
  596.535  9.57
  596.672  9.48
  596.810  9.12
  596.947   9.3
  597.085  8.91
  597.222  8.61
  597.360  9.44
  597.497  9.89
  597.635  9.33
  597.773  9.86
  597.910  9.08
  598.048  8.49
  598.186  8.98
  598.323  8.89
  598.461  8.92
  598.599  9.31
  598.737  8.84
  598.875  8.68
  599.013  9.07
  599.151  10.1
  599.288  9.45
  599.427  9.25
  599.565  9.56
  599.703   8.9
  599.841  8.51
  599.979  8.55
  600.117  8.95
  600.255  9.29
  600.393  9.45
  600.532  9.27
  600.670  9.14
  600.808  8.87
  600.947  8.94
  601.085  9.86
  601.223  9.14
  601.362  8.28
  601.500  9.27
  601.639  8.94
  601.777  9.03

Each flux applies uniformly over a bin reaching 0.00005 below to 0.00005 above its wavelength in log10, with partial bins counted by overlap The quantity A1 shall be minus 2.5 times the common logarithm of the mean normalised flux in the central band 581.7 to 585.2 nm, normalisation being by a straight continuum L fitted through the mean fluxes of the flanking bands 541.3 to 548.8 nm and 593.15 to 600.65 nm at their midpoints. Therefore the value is -0.05 mag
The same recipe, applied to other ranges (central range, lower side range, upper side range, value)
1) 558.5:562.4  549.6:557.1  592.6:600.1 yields 0.00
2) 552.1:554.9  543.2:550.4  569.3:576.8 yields -0.02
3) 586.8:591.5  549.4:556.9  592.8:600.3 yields 0.04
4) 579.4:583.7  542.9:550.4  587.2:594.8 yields -0.06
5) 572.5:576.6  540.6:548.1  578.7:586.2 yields 0.01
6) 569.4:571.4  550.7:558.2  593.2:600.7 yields 0.02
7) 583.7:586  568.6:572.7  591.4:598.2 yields -0.03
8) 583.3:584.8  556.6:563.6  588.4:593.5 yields -0.08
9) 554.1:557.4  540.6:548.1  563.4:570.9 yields -0.02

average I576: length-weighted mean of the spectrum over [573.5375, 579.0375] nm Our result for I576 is 9.25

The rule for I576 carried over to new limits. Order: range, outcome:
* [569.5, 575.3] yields 9.37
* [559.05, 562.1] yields 9.17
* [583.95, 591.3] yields 9.12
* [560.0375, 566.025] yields 9.29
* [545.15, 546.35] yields 8.85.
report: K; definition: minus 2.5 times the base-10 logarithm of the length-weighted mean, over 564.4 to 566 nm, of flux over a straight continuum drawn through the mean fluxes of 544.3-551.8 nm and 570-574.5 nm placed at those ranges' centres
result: 0.016 mag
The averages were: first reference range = 8.95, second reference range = 9.45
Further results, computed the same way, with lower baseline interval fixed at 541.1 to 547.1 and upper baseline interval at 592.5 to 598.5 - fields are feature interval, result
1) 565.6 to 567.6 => 0.015 mag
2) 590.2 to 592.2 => 0.009 mag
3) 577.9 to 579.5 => 0.008 mag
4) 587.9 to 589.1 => 0.098 mag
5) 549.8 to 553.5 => 0.009 mag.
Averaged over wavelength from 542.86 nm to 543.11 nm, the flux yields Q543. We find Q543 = 8.25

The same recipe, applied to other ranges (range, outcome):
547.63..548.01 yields 8.61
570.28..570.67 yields 8.98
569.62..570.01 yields 9.01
